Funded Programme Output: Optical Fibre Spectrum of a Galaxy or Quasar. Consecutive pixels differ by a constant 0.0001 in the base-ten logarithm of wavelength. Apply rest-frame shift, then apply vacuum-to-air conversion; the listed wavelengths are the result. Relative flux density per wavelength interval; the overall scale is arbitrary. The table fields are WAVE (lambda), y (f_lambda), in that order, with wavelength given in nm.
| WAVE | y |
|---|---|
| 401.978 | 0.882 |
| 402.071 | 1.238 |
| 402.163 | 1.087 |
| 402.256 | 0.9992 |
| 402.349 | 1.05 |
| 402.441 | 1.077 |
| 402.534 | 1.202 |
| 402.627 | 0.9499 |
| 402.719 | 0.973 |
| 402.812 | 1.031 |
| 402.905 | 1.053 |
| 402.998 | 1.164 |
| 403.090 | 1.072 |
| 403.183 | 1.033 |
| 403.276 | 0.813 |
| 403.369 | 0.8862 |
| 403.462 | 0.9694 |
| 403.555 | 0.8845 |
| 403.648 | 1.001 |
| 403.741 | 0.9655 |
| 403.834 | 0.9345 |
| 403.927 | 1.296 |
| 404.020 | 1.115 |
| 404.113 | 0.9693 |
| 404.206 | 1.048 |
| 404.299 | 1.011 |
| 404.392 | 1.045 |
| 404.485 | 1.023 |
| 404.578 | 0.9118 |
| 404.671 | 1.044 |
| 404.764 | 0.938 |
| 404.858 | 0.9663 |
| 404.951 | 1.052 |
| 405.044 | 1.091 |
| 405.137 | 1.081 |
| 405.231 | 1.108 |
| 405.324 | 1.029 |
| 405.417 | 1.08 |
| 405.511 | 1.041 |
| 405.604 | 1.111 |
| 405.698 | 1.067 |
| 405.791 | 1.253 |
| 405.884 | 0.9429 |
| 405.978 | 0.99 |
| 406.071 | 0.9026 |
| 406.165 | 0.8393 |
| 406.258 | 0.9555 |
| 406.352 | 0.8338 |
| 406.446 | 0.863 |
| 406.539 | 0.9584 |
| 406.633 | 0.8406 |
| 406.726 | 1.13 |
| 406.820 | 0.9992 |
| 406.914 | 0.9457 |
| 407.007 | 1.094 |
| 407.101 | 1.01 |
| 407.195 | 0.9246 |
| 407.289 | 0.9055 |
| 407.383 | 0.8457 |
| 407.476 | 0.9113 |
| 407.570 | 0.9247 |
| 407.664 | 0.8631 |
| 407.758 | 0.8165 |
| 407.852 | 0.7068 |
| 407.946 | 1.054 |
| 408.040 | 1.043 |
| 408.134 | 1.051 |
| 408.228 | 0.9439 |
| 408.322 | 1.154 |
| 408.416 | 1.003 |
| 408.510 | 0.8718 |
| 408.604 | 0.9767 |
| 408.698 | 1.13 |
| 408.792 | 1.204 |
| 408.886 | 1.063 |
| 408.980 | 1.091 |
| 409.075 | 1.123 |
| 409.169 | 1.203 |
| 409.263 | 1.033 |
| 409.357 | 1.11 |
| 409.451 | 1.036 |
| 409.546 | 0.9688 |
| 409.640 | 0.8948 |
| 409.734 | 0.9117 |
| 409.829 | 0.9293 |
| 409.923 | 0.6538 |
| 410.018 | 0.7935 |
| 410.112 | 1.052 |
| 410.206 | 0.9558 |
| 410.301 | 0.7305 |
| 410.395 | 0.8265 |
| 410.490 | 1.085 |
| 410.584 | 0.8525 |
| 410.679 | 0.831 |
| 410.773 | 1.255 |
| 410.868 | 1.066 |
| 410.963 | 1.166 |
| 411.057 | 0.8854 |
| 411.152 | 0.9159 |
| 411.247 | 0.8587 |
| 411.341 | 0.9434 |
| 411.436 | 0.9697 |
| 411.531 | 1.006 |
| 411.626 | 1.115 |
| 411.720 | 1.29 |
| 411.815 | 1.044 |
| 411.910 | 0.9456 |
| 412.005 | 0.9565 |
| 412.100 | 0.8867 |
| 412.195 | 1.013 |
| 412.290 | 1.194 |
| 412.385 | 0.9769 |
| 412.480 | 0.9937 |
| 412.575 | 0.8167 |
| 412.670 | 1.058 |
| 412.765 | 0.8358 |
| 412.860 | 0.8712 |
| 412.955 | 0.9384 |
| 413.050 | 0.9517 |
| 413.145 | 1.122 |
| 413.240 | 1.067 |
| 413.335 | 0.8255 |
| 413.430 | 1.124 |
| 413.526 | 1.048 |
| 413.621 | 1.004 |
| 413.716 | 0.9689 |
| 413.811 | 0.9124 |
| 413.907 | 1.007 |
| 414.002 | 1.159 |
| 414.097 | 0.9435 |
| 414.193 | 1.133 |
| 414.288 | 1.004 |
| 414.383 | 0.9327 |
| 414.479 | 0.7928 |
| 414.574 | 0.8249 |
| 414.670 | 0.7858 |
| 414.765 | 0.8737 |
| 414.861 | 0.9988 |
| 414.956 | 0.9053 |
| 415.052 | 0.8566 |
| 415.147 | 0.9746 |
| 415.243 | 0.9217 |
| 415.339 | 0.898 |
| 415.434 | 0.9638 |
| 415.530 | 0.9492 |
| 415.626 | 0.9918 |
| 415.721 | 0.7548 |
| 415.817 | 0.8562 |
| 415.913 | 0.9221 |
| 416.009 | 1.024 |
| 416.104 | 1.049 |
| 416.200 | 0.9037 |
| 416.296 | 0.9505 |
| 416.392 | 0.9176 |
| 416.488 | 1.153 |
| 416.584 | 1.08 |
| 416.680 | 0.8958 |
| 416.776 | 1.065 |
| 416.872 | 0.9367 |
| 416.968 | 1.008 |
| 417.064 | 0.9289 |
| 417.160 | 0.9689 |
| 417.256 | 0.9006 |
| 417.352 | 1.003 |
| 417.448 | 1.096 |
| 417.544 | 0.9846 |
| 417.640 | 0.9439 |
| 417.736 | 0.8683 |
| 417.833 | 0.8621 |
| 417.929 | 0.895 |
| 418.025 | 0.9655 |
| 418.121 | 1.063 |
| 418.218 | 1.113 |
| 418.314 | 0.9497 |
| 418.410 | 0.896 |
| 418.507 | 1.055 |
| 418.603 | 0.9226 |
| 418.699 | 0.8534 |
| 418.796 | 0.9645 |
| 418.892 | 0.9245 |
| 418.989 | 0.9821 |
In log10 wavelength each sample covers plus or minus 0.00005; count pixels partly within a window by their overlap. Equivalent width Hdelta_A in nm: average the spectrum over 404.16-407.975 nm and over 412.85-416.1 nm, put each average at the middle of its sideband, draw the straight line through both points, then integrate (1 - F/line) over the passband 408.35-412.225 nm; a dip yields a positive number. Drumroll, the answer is -0.11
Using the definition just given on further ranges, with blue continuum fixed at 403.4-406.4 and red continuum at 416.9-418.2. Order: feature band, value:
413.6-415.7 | 0.072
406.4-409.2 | 0.044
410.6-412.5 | -0.049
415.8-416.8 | -0.017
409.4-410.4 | 0.105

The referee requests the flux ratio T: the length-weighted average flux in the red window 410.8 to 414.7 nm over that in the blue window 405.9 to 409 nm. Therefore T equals 1.02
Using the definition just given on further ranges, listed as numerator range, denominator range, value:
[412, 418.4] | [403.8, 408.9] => 0.96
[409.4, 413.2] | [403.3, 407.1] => 0.96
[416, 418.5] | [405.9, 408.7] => 1.03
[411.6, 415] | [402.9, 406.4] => 0.97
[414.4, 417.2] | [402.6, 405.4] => 0.92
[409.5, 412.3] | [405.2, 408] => 1.00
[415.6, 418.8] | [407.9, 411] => 0.96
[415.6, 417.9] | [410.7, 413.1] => 0.96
